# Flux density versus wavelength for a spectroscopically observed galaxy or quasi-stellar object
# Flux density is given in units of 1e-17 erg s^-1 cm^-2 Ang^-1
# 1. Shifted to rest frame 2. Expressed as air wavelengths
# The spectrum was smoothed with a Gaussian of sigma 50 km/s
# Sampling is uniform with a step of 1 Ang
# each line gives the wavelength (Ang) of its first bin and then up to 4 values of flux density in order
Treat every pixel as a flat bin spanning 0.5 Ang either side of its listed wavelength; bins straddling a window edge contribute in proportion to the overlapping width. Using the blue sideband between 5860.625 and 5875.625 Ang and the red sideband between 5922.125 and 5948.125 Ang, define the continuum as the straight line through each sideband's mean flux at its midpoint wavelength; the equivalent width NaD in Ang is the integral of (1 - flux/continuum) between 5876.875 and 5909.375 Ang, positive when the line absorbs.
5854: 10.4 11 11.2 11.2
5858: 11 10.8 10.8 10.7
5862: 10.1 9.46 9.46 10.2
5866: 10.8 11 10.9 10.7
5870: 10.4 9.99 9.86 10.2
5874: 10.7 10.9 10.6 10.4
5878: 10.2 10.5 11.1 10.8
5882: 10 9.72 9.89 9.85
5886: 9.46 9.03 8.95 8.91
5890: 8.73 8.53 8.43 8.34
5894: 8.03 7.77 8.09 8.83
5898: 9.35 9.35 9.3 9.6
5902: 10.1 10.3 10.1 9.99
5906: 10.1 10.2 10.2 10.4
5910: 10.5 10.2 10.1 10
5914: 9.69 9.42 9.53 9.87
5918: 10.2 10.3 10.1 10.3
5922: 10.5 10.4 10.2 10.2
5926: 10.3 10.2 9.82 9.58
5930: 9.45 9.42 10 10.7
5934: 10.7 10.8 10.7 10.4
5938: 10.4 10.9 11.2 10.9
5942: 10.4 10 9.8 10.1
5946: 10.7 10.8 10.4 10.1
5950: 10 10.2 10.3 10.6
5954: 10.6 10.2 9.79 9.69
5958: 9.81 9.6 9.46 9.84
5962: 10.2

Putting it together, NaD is 2.6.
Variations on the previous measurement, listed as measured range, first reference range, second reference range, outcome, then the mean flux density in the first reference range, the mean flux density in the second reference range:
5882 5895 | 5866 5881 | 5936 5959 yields 1.9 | 10.6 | 10.3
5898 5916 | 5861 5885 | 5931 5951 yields 0.8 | 10.3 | 10.4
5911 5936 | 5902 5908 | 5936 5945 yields 0.6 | 10.1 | 10.5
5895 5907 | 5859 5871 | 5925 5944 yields 1.0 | 10.4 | 10.3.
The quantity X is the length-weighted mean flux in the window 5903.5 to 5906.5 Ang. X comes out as 10.1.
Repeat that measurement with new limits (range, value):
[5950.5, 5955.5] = 10.4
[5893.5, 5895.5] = 7.9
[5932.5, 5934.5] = 10.7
